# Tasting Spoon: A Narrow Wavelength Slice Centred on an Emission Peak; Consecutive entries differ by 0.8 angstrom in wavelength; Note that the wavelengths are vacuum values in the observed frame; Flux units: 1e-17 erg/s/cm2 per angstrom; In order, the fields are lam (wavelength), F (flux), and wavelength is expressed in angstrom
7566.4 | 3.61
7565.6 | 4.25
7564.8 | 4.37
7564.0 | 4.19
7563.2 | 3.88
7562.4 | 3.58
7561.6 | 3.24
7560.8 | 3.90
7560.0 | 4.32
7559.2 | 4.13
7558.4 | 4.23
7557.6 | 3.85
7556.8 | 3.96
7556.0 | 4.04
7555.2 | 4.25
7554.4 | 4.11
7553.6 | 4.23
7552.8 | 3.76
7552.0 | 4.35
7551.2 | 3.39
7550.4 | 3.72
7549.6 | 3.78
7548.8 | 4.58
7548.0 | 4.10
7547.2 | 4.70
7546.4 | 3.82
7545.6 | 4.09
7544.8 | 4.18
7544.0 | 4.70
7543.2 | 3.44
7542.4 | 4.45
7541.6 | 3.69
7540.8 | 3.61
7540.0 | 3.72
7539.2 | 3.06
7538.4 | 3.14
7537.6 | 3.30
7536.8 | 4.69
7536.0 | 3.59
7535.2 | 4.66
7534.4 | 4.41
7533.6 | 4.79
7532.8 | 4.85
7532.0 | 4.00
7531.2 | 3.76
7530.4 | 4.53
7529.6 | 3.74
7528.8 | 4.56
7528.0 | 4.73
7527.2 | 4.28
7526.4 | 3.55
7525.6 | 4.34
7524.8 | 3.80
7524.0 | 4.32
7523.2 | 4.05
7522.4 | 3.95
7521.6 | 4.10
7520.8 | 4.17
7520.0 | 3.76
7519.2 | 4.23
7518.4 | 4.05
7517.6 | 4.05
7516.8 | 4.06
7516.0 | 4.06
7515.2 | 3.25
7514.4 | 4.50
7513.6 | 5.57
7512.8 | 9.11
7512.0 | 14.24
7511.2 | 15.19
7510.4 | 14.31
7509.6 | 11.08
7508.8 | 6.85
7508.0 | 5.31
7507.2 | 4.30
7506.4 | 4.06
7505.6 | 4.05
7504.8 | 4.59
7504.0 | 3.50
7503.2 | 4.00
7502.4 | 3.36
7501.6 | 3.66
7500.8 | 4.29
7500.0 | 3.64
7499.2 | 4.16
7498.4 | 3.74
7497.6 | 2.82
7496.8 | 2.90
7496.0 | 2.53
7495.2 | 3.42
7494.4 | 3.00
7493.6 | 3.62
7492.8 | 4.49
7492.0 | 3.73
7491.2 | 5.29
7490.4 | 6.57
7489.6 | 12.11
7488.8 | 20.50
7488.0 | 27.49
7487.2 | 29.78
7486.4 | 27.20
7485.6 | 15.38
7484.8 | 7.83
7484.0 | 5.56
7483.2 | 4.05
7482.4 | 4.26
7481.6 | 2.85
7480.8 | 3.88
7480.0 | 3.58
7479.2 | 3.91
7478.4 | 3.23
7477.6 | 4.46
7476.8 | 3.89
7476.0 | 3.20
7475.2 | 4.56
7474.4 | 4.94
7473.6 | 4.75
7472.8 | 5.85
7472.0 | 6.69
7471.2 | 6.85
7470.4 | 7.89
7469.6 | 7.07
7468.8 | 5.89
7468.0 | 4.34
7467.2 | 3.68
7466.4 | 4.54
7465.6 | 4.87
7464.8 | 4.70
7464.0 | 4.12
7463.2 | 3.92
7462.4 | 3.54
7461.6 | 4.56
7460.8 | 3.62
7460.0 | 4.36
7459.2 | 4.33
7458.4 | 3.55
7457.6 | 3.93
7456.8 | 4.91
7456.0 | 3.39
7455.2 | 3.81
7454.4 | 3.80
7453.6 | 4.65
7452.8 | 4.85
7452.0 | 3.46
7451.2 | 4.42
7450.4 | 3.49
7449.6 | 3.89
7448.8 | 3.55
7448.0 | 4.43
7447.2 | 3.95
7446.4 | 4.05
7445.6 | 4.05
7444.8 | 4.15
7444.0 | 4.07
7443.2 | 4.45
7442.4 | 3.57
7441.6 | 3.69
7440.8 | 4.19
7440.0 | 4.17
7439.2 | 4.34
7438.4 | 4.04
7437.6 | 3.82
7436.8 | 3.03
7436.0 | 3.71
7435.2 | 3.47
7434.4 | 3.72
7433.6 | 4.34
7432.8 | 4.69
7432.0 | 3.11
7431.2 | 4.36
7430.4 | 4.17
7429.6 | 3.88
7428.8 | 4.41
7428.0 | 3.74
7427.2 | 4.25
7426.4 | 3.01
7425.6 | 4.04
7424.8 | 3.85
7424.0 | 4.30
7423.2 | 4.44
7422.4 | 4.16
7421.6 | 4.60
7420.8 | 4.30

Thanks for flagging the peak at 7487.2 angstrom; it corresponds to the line H-alpha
